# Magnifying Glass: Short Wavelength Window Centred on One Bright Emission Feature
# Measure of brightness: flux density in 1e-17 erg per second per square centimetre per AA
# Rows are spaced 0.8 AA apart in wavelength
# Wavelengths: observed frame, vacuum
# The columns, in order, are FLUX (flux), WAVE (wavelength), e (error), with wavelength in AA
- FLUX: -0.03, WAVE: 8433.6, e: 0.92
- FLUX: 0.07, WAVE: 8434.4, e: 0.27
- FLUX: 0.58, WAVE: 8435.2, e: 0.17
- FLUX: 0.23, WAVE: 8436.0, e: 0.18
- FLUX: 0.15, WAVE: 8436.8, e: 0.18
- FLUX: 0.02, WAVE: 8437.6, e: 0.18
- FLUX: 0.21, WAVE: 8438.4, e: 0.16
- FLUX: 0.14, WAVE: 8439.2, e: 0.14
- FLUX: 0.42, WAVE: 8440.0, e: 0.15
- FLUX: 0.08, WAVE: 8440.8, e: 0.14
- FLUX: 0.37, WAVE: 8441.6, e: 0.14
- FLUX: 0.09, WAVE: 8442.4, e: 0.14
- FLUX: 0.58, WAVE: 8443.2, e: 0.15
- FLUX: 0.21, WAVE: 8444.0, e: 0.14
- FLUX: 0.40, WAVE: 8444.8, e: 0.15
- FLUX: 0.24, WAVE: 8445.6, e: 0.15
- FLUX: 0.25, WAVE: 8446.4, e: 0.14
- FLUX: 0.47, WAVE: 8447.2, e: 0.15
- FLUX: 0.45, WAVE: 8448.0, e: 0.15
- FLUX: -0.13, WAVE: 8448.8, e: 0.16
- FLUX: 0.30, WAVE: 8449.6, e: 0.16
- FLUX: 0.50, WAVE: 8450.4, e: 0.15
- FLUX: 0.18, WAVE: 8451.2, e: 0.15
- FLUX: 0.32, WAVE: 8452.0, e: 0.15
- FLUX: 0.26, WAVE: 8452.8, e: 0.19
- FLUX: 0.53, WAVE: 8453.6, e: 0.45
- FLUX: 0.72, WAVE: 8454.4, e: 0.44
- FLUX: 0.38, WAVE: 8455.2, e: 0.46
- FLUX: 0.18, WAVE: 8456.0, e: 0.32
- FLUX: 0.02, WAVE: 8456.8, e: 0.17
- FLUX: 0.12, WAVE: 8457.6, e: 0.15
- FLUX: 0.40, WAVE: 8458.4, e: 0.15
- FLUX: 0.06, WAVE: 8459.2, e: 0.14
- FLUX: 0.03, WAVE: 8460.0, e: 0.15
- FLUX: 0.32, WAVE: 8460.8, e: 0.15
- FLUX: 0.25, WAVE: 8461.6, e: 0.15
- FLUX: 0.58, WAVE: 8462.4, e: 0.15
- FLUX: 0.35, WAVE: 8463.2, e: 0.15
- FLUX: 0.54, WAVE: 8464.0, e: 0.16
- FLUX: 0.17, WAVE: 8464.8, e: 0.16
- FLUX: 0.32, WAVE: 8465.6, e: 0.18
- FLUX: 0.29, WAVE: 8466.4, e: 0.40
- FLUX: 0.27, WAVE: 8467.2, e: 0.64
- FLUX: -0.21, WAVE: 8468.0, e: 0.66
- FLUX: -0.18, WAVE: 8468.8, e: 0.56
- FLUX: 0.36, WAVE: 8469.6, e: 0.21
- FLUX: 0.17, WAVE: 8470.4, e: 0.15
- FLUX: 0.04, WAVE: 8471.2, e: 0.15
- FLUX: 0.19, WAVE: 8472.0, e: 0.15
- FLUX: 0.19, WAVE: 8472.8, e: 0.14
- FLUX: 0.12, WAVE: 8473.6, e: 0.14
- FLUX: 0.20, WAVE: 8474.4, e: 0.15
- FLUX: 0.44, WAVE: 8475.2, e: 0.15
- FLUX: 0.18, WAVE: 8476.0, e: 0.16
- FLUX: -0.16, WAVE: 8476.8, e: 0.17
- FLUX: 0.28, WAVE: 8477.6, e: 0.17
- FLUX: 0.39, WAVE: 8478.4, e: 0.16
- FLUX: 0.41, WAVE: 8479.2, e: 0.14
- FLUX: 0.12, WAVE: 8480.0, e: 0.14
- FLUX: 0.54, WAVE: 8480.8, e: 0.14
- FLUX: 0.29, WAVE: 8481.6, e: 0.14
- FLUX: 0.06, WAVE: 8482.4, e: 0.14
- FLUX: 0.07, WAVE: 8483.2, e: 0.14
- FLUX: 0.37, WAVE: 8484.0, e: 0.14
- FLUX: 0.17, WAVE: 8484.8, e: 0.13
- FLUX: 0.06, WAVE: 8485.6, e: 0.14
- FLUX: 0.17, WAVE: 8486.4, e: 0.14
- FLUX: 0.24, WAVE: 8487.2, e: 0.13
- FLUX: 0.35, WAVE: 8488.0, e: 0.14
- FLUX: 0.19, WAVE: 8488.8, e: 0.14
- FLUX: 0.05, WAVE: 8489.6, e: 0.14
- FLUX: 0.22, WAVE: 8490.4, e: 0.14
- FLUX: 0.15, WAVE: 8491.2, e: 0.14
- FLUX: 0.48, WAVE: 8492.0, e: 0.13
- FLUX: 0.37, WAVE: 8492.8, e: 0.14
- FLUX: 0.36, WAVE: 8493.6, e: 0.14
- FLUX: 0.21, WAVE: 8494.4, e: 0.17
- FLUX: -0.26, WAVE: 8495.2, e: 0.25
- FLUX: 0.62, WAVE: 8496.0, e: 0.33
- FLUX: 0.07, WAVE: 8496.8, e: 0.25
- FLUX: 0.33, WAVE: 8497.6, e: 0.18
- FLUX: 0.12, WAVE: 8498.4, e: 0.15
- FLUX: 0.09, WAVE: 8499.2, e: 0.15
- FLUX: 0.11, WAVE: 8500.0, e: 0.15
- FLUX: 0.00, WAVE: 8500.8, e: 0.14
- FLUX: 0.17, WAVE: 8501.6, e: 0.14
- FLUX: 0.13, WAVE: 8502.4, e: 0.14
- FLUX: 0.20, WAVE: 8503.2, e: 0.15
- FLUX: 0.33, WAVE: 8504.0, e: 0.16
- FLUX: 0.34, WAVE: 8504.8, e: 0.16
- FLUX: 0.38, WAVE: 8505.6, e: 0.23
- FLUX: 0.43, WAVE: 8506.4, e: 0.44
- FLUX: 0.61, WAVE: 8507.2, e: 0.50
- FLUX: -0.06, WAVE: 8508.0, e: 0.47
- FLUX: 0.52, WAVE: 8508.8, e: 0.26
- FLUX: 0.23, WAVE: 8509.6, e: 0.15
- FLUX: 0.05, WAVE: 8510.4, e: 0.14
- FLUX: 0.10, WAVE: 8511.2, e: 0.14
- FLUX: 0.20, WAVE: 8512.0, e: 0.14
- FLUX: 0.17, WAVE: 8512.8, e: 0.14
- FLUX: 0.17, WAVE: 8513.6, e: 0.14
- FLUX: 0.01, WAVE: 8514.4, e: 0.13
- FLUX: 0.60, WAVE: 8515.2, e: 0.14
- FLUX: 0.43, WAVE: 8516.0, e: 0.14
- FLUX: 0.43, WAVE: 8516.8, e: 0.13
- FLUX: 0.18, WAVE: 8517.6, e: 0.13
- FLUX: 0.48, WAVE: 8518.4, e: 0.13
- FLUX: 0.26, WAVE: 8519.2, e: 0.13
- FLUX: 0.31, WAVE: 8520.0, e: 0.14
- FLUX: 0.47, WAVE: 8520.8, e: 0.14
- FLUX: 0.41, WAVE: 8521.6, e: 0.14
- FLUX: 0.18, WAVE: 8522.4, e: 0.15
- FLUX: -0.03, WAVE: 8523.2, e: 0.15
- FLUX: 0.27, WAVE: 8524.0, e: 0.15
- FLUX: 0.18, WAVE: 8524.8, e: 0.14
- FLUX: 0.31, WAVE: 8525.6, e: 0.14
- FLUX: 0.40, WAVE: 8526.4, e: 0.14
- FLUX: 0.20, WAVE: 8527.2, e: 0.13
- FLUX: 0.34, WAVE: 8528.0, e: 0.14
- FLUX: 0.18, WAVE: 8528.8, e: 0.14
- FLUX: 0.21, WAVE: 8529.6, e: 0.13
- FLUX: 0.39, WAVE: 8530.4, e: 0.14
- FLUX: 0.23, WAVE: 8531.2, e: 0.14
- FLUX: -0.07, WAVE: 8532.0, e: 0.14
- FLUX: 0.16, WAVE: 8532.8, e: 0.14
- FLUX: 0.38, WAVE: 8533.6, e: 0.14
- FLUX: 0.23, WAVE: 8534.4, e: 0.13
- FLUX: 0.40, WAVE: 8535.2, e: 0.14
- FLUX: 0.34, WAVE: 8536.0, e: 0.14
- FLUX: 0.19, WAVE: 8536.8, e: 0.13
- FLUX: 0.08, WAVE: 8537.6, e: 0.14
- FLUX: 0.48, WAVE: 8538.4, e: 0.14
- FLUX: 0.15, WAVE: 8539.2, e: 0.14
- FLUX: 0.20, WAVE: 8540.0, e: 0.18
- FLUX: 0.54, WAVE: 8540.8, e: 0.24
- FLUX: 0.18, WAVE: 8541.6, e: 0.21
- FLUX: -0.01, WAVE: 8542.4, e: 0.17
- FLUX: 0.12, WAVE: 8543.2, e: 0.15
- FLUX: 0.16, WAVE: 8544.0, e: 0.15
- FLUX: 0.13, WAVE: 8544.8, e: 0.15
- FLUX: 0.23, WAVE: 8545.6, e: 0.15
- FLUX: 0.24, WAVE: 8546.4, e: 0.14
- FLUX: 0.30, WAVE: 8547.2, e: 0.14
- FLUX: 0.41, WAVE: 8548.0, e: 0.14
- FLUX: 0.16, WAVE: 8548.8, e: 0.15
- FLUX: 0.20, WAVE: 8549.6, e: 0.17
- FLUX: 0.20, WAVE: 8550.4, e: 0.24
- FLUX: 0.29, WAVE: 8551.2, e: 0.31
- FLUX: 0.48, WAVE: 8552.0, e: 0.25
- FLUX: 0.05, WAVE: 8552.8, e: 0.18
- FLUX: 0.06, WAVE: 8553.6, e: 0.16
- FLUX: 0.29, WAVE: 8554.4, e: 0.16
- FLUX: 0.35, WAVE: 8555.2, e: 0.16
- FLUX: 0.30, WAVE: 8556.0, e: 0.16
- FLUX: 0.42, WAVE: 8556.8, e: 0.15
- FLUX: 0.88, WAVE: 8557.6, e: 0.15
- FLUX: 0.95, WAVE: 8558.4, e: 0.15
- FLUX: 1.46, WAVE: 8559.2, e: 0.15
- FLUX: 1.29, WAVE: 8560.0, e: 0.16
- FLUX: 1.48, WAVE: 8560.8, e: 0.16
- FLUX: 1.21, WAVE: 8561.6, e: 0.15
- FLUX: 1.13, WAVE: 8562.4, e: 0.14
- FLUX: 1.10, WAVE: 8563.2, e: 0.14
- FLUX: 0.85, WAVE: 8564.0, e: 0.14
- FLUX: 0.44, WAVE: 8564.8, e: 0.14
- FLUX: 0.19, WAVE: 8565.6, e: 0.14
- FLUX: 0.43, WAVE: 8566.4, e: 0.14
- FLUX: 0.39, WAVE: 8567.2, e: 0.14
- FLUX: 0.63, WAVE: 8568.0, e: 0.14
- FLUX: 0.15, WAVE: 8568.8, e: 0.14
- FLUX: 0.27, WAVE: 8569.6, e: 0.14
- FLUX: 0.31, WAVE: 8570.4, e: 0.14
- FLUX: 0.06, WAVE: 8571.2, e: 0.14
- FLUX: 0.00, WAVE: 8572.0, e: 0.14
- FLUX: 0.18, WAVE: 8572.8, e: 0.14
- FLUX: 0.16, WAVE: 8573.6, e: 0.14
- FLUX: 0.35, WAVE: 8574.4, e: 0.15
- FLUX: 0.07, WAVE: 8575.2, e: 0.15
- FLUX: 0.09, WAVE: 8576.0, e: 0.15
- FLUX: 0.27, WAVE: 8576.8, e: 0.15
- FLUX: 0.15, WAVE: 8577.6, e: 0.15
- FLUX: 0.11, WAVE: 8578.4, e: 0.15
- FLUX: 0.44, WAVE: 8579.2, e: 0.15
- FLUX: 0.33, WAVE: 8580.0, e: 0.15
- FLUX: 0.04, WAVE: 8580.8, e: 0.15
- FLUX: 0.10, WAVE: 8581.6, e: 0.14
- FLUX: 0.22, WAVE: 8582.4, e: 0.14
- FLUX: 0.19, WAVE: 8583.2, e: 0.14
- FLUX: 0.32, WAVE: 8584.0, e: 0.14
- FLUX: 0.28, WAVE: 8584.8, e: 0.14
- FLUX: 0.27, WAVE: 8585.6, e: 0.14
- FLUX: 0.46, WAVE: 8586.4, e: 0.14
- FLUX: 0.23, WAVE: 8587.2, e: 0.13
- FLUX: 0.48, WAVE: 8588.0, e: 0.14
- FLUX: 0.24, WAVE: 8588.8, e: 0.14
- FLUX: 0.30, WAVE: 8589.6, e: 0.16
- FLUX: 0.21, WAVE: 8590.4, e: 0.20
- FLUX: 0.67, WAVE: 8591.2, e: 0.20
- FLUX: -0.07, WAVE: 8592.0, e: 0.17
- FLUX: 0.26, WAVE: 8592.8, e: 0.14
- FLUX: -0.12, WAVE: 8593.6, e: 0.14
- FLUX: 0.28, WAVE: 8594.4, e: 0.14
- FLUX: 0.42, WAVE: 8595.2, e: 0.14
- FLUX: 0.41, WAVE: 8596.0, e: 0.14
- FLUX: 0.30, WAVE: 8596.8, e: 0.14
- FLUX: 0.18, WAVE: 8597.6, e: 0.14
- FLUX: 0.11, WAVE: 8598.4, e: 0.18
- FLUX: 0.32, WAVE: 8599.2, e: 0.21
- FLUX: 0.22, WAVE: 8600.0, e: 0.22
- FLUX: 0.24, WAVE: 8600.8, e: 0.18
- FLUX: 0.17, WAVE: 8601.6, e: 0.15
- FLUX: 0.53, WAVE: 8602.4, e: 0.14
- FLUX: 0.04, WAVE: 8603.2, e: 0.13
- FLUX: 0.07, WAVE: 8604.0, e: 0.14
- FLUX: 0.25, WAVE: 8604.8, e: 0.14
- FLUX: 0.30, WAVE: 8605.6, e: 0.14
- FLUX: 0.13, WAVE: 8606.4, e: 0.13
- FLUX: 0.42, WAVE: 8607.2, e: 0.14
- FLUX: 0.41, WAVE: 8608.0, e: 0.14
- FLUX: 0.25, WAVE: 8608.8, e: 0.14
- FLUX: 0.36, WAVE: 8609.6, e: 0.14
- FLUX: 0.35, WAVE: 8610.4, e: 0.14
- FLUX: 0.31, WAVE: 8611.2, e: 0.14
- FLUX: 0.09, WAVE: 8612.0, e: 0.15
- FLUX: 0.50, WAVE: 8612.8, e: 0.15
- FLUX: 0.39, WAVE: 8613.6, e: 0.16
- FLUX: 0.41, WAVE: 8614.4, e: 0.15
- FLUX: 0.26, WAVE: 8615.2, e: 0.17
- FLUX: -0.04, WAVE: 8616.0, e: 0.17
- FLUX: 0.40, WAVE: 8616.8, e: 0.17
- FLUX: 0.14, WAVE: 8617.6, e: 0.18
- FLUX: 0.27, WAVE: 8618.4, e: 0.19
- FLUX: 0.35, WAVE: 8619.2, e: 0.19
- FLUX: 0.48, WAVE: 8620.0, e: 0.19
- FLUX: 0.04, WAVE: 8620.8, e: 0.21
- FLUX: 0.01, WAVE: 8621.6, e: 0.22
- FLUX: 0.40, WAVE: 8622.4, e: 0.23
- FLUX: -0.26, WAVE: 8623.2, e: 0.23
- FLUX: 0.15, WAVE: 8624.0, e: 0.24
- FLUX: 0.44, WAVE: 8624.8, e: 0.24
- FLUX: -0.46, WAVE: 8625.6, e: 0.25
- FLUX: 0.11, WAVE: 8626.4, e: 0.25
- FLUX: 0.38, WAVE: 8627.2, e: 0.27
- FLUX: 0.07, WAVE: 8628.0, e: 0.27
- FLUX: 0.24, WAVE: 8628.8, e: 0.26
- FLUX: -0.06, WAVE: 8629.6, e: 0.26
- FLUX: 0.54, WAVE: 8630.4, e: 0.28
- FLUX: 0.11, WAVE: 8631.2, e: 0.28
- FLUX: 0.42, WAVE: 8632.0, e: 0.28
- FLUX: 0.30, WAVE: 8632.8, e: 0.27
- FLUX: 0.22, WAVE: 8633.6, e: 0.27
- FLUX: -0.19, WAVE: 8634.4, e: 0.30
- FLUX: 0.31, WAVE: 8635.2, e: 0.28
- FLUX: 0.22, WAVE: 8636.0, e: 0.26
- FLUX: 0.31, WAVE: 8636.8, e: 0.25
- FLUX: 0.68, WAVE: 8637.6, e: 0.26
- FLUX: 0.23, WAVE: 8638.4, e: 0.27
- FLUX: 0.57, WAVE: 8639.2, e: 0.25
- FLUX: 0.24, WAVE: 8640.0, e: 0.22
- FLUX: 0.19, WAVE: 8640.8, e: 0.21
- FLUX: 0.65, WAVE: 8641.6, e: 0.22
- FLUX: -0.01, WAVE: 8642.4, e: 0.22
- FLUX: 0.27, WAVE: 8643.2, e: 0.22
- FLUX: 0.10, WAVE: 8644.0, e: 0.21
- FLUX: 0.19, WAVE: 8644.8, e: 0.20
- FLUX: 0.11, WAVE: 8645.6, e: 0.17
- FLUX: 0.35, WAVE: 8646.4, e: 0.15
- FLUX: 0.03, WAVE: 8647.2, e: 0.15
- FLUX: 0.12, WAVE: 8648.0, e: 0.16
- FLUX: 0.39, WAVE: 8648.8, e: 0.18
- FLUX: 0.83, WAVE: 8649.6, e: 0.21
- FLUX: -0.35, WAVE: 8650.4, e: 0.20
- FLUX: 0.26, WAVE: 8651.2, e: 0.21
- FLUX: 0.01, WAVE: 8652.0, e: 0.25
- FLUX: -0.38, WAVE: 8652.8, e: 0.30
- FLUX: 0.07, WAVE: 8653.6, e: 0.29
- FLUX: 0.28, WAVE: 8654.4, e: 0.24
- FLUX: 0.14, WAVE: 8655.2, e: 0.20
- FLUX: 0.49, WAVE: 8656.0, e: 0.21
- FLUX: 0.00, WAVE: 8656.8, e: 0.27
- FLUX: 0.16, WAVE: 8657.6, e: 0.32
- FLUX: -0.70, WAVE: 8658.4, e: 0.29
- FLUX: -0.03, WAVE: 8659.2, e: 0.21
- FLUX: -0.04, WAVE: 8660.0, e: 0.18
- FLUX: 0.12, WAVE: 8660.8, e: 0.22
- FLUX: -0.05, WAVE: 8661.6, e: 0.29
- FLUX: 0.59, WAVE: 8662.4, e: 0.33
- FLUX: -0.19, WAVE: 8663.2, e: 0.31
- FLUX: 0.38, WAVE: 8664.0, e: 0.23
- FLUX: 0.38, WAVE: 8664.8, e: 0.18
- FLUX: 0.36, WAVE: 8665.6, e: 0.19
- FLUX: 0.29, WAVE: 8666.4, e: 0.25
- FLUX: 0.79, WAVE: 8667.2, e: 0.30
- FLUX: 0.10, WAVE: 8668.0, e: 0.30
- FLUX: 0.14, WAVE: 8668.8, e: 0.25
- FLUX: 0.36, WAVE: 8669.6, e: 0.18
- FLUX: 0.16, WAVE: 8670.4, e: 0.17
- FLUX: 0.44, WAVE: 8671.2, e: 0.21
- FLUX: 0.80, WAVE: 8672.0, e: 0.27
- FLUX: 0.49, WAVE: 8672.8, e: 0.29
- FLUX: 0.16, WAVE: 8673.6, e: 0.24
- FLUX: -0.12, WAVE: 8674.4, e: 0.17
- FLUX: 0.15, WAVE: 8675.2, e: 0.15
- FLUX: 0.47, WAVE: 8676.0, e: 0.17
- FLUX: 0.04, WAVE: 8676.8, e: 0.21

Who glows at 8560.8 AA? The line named Hgamma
